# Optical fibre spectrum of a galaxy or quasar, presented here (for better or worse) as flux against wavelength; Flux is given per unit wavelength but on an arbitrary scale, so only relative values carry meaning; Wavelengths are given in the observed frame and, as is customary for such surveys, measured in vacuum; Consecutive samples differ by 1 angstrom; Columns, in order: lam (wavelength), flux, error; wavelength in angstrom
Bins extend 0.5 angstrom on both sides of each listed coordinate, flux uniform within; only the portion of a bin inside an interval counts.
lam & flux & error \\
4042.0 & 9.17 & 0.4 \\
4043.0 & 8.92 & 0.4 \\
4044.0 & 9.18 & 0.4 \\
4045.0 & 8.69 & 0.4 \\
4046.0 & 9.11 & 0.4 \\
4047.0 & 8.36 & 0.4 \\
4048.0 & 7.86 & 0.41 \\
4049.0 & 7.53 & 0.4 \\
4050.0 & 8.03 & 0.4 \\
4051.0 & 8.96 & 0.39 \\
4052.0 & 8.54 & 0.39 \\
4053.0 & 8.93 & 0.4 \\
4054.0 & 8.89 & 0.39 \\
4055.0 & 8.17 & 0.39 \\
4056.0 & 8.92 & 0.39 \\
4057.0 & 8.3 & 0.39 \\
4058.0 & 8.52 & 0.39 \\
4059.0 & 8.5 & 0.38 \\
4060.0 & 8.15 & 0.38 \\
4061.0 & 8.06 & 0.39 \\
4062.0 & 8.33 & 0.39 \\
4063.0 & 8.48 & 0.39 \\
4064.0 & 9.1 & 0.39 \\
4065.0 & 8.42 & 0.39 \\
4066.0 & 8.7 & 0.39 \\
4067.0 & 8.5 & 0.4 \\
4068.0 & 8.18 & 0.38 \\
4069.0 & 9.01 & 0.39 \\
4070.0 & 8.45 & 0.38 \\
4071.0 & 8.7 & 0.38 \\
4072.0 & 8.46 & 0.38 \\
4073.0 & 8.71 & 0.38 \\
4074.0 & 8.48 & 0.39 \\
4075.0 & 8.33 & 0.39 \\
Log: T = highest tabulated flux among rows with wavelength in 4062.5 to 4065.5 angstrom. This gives 9.1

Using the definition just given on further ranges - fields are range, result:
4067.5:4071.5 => 9.01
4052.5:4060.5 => 8.93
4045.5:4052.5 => 9.11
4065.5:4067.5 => 8.7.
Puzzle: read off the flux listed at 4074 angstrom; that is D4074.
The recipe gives 8.48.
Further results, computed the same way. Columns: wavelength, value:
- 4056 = 8.92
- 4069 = 9.01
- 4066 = 8.7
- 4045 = 8.69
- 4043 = 8.92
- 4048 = 7.86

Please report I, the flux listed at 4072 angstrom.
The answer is 8.46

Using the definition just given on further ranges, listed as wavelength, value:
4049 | 7.53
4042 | 9.17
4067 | 8.5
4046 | 9.11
